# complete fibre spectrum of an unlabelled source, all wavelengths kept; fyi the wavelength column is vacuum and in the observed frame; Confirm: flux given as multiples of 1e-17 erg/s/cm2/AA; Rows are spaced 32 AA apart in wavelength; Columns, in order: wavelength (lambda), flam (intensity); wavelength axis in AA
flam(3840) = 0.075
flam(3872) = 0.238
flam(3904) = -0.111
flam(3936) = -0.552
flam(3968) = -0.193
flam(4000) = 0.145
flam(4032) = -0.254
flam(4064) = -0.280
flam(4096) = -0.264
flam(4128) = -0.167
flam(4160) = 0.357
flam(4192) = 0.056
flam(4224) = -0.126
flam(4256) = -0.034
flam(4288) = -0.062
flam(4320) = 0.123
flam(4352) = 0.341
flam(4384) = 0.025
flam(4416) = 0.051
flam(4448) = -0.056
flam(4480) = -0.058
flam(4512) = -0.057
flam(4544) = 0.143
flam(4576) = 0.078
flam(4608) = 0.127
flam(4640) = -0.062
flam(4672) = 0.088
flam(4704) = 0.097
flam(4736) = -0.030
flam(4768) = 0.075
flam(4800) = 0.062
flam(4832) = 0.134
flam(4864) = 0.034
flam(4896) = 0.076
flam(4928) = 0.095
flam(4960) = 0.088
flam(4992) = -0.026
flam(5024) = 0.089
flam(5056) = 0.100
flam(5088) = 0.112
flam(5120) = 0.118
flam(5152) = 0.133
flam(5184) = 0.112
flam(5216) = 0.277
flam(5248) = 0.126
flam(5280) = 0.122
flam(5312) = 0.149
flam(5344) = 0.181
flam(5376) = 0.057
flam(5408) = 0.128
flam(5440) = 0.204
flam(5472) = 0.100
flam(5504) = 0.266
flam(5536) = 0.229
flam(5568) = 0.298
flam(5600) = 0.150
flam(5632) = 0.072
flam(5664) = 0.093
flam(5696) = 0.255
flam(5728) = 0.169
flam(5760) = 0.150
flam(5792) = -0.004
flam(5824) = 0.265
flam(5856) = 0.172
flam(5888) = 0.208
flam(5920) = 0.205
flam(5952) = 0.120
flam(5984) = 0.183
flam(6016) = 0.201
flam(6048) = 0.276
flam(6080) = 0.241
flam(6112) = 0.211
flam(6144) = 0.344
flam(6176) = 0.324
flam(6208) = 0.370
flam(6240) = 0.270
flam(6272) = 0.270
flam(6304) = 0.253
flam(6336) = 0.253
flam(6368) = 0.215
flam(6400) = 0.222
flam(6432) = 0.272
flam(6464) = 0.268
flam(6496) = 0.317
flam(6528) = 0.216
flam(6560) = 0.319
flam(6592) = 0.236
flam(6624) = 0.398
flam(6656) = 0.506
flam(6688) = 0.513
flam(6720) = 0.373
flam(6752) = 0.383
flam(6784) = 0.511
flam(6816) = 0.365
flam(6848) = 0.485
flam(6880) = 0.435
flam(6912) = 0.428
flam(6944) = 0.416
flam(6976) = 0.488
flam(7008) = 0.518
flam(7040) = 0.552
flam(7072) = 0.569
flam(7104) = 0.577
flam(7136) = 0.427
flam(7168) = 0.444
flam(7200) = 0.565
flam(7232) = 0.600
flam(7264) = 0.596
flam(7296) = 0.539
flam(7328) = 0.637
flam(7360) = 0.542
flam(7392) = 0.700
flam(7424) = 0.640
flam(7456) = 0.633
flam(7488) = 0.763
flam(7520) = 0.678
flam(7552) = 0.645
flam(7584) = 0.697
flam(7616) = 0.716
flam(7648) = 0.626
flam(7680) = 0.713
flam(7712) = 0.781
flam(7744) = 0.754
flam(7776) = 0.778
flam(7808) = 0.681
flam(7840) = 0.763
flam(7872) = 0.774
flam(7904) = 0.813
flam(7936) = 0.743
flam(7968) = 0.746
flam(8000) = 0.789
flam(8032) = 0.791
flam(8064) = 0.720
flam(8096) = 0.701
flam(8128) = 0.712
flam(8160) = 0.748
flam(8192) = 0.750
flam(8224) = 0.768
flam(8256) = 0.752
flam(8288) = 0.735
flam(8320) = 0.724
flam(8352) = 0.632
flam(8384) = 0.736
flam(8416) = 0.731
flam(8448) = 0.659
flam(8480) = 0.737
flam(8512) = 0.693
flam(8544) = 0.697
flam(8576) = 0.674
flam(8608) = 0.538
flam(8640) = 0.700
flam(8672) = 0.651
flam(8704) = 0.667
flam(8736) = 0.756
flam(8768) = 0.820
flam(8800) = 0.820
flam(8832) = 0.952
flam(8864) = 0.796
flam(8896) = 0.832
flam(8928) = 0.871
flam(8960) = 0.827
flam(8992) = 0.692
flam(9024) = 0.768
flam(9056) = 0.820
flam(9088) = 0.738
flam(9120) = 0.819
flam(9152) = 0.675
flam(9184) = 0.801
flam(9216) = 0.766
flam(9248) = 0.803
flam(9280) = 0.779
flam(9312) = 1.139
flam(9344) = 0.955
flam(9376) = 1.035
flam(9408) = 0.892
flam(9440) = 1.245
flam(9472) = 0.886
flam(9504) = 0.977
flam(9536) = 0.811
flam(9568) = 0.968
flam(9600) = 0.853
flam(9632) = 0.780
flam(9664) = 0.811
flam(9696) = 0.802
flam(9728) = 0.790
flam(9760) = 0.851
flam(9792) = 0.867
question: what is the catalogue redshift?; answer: 0.66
